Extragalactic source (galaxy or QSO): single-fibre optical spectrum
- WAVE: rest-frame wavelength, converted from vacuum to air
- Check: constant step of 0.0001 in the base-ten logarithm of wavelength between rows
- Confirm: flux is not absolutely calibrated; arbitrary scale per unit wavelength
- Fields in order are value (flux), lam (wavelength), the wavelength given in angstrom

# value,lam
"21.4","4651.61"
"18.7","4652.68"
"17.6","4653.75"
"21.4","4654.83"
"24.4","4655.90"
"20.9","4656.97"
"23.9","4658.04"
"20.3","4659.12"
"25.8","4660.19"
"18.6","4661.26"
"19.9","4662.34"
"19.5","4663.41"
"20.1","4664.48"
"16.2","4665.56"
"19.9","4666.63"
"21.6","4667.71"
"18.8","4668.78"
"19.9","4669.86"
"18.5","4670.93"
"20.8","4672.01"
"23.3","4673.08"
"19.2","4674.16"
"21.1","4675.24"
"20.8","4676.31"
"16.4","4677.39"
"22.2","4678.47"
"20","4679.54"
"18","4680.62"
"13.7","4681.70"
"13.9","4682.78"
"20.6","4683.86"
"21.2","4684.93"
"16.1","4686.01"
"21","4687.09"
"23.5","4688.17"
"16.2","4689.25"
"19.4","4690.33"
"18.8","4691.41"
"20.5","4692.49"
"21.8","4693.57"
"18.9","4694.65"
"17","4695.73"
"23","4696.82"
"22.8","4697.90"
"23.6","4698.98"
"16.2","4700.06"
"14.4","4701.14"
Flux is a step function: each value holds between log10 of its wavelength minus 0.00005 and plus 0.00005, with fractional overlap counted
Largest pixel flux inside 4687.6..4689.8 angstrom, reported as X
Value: 23.5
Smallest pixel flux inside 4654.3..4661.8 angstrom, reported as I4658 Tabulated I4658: 18.6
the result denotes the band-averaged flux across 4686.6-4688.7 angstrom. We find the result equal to 22.3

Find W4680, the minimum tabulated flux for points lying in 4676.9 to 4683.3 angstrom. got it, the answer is 13.7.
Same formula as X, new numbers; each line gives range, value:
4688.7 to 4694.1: 21.8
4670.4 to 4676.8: 23.3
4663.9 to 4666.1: 20.1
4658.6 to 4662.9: 25.8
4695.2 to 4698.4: 23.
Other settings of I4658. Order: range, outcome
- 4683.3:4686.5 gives 16.1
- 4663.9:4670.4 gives 16.2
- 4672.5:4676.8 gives 19.2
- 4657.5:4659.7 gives 20.3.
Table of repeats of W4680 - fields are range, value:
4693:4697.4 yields 17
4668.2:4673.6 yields 18.5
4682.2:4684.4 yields 13.9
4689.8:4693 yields 18.8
